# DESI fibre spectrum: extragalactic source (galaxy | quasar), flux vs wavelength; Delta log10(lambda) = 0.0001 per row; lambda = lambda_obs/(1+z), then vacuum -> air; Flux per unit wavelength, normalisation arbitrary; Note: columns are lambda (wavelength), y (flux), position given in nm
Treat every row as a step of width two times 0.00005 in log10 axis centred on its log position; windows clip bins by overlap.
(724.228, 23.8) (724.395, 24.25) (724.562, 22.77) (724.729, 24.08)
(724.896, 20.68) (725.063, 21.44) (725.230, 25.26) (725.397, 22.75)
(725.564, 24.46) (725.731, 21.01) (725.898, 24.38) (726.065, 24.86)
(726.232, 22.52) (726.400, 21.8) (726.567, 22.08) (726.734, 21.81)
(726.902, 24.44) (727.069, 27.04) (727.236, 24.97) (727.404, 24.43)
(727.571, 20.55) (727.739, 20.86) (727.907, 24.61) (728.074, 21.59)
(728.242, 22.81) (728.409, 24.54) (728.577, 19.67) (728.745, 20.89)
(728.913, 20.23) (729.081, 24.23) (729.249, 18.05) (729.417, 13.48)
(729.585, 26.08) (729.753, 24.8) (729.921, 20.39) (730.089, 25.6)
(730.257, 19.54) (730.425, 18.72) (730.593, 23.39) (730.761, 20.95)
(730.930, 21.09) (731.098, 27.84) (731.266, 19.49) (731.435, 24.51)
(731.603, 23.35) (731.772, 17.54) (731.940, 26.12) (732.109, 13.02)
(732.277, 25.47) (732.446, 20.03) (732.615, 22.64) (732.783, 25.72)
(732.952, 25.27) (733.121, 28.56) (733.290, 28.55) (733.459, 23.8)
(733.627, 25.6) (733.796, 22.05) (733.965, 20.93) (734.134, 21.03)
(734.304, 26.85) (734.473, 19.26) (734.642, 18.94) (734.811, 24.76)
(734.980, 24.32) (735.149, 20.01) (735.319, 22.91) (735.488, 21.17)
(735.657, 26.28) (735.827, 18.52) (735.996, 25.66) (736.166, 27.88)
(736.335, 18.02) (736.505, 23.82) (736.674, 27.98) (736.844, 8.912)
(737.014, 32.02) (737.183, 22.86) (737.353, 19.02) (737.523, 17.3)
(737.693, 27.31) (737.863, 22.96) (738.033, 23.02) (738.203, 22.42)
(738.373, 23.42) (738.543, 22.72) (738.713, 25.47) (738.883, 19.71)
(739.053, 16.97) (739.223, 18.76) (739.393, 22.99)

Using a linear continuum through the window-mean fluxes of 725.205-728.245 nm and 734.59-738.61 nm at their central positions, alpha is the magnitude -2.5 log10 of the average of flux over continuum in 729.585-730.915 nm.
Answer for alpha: 0.04 mag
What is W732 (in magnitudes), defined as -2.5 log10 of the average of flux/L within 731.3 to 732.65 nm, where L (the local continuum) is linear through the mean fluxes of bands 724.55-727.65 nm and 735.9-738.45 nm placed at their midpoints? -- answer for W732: 0.08 mag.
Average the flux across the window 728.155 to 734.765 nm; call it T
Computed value 22.3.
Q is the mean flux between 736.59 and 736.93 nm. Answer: 18.4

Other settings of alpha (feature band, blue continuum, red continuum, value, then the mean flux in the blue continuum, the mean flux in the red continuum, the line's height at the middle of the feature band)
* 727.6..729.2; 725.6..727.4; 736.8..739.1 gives 0.06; 23.6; 22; 23.3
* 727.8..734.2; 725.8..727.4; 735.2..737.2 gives 0.05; 23.8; 23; 23.4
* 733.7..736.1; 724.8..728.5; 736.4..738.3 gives 0.01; 23.1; 22.5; 22.6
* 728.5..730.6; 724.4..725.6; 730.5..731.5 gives 0.09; 23.1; 22.8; 22.9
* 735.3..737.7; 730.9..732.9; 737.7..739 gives 0.01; 22.3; 22.9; 22.8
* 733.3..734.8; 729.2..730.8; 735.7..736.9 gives -0.05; 21.2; 22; 21.7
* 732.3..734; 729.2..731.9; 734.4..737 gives -0.12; 21.7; 22.2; 21.9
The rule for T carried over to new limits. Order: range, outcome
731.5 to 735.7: 22.9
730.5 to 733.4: 23.1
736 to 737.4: 22.8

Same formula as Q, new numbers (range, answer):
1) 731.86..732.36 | 21.5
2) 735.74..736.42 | 22.5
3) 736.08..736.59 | 23.3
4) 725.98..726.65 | 22.8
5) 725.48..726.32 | 23.4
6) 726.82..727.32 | 25.5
